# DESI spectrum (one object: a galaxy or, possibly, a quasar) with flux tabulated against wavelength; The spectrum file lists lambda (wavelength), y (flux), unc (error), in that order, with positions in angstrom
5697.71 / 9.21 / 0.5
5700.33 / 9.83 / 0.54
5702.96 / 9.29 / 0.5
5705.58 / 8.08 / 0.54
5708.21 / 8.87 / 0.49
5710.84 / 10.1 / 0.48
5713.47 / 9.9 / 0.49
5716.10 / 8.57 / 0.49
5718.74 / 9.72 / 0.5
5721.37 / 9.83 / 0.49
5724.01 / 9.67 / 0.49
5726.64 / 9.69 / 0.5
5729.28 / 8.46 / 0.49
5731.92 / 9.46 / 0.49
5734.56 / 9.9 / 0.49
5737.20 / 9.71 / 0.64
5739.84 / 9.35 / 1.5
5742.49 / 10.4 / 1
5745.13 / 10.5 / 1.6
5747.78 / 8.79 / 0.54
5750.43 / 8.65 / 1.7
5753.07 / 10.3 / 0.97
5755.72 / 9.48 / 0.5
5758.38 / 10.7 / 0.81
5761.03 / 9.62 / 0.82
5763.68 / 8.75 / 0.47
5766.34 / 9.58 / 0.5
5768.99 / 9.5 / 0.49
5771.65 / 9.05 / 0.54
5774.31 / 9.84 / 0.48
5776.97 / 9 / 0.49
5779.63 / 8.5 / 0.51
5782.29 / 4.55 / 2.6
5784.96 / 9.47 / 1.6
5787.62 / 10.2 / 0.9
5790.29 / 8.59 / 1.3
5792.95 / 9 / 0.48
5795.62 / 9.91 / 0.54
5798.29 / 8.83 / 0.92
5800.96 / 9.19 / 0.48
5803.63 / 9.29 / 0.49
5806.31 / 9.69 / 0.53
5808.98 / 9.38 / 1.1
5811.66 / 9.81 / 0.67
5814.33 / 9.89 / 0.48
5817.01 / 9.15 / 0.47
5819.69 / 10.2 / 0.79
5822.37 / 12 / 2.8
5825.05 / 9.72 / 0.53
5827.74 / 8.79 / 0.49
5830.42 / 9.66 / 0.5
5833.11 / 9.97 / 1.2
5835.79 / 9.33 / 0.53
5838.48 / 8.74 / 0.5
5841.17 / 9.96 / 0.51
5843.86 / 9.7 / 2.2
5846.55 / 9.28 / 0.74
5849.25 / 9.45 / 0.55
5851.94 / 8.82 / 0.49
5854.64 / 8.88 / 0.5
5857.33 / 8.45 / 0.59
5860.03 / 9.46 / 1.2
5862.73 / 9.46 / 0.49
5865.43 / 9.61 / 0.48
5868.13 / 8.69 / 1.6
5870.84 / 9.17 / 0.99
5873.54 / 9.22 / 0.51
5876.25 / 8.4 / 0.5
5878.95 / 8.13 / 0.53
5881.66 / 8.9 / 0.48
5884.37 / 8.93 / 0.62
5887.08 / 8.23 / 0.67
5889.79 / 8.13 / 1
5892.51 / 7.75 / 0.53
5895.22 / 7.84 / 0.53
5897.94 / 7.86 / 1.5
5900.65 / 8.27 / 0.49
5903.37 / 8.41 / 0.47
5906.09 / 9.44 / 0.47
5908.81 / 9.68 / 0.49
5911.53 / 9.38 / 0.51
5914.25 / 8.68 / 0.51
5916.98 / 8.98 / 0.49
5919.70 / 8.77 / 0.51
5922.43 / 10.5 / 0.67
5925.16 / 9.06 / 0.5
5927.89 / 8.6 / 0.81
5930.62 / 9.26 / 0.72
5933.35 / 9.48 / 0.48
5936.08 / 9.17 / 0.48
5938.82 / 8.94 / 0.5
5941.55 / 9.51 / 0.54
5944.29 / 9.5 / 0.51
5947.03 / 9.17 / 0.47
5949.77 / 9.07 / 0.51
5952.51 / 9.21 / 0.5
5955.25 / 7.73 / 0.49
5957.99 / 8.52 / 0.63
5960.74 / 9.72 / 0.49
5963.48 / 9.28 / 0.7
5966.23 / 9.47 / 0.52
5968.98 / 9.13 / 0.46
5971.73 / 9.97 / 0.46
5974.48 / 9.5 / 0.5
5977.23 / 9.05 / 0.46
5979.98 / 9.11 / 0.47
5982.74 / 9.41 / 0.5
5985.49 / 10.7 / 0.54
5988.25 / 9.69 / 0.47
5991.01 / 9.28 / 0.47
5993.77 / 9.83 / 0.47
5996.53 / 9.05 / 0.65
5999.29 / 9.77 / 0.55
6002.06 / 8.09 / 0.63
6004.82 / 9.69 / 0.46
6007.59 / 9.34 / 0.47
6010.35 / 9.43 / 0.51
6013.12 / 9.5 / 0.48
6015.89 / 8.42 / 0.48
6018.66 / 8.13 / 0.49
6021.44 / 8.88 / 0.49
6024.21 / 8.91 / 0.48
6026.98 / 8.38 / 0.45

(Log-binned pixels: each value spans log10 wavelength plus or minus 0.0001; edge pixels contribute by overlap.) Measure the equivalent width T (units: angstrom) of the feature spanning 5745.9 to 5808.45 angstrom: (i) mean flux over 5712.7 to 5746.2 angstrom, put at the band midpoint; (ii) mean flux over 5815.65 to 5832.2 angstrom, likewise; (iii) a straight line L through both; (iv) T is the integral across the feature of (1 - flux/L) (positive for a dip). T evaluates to 3.9 angstrom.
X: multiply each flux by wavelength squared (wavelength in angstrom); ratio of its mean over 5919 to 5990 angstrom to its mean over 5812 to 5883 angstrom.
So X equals 1.03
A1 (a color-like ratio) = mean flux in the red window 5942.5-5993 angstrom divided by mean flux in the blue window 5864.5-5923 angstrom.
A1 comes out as 1.1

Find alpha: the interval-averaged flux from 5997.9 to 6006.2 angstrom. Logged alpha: 9.18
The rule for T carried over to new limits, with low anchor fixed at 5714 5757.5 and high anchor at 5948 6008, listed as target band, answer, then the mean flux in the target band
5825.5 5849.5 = 0.0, 9.44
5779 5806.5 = 2.0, 8.81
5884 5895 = 1.4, 8.16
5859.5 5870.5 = 0.2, 9.28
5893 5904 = 1.6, 8.05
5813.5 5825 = -1.0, 10.3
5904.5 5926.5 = 0.1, 9.3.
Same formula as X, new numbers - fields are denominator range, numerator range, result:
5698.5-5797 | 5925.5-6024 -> 1.07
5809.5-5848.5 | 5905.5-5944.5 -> 0.98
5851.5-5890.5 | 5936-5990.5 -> 1.08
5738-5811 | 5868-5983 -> 1.02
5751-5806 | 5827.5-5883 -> 1.02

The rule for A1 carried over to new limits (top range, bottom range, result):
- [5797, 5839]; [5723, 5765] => 1.00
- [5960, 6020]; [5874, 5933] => 1.07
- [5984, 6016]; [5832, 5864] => 1.02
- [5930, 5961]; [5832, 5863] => 0.98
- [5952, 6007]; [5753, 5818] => 1.01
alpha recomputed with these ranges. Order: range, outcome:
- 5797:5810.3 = 9.28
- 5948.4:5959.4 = 8.64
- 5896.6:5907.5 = 8.51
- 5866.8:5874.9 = 9.02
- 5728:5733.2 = 8.96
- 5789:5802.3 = 9.11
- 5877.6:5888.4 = 8.55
